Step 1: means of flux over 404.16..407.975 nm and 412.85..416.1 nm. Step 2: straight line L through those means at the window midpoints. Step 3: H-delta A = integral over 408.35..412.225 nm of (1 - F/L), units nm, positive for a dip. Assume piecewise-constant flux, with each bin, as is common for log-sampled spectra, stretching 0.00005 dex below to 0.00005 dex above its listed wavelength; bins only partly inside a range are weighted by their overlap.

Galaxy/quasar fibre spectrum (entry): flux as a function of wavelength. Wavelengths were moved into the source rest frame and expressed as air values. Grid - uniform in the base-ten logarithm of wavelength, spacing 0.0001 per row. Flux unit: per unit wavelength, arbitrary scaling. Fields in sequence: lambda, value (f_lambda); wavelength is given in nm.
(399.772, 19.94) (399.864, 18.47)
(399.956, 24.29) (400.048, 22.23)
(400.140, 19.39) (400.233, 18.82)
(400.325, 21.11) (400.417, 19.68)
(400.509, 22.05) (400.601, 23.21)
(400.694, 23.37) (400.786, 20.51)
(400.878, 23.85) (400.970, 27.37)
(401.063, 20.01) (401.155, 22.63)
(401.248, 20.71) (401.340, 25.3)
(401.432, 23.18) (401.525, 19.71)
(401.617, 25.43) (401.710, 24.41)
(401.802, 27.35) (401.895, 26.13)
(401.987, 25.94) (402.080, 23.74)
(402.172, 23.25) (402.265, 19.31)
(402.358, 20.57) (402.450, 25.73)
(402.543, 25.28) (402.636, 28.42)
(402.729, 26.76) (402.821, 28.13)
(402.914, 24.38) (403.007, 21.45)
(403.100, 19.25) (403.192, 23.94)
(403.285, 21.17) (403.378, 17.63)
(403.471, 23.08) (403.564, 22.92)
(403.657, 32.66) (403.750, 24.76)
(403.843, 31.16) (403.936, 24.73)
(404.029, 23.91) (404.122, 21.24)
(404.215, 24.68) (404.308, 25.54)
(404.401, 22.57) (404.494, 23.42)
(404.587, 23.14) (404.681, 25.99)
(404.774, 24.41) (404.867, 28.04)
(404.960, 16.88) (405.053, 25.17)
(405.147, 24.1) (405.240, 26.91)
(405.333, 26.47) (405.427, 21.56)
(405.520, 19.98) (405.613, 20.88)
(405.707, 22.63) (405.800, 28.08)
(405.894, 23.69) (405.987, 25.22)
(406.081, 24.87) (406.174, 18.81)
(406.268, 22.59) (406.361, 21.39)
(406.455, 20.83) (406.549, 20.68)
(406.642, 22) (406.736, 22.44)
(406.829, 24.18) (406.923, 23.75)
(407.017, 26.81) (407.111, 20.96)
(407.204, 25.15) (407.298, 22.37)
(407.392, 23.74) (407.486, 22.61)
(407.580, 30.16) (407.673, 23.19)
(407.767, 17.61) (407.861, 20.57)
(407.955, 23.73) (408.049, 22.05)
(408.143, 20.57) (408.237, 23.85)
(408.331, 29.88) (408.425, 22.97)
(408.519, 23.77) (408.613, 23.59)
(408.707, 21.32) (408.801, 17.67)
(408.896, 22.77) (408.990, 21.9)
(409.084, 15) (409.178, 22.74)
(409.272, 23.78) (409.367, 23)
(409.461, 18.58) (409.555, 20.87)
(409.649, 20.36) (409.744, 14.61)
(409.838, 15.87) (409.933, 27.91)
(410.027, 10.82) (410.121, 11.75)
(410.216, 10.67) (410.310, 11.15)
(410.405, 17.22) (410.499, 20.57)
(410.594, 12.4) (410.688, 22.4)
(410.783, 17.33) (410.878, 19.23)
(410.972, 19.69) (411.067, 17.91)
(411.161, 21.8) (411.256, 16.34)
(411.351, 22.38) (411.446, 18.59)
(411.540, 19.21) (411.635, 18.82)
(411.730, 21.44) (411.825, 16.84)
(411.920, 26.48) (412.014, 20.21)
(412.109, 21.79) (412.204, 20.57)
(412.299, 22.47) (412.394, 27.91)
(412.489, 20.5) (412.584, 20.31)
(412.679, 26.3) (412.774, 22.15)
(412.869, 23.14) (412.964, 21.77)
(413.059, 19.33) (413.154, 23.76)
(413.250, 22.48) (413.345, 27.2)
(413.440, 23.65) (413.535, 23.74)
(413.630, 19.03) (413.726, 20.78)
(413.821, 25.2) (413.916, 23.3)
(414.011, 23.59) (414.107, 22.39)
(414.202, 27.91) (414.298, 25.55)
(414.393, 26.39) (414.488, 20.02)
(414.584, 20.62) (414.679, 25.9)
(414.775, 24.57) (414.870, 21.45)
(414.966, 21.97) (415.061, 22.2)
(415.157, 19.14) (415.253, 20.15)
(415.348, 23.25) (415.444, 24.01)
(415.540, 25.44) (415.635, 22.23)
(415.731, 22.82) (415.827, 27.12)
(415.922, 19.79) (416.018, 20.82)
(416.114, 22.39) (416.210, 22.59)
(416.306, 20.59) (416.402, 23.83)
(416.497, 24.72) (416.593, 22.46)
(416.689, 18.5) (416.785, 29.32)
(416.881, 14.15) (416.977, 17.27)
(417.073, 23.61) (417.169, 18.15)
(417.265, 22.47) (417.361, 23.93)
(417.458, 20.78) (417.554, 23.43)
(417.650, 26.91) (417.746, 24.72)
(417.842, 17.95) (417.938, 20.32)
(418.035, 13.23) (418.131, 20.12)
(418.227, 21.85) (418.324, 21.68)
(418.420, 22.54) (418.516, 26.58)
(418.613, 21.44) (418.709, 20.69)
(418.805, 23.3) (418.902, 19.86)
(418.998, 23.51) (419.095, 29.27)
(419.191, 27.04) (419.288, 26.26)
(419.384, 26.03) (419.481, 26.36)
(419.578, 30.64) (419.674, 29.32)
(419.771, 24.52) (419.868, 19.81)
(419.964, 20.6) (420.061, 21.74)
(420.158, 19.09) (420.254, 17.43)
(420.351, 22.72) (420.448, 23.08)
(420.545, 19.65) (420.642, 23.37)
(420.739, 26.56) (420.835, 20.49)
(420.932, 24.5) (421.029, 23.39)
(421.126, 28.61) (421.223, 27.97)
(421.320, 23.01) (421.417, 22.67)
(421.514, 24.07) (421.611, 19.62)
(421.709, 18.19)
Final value 0.630 nm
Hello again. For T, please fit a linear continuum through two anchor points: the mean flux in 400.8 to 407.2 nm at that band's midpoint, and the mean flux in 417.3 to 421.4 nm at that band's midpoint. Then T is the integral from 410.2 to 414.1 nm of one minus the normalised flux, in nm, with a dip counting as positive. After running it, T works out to 0.43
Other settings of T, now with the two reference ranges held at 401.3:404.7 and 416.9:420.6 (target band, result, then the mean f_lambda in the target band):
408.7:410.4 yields 0.38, 18.3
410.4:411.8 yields 0.26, 19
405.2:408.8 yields 0.10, 23.1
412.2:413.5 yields 0.01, 23.1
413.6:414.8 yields -0.03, 23.5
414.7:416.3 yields 0.02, 22.5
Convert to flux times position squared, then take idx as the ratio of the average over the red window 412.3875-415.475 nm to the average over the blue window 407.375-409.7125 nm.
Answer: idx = 1.1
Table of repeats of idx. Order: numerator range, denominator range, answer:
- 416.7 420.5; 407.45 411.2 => 1.18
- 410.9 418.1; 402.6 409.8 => 0.99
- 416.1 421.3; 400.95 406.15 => 1.02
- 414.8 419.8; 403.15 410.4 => 1.07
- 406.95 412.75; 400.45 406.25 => 0.90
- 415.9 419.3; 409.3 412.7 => 1.18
